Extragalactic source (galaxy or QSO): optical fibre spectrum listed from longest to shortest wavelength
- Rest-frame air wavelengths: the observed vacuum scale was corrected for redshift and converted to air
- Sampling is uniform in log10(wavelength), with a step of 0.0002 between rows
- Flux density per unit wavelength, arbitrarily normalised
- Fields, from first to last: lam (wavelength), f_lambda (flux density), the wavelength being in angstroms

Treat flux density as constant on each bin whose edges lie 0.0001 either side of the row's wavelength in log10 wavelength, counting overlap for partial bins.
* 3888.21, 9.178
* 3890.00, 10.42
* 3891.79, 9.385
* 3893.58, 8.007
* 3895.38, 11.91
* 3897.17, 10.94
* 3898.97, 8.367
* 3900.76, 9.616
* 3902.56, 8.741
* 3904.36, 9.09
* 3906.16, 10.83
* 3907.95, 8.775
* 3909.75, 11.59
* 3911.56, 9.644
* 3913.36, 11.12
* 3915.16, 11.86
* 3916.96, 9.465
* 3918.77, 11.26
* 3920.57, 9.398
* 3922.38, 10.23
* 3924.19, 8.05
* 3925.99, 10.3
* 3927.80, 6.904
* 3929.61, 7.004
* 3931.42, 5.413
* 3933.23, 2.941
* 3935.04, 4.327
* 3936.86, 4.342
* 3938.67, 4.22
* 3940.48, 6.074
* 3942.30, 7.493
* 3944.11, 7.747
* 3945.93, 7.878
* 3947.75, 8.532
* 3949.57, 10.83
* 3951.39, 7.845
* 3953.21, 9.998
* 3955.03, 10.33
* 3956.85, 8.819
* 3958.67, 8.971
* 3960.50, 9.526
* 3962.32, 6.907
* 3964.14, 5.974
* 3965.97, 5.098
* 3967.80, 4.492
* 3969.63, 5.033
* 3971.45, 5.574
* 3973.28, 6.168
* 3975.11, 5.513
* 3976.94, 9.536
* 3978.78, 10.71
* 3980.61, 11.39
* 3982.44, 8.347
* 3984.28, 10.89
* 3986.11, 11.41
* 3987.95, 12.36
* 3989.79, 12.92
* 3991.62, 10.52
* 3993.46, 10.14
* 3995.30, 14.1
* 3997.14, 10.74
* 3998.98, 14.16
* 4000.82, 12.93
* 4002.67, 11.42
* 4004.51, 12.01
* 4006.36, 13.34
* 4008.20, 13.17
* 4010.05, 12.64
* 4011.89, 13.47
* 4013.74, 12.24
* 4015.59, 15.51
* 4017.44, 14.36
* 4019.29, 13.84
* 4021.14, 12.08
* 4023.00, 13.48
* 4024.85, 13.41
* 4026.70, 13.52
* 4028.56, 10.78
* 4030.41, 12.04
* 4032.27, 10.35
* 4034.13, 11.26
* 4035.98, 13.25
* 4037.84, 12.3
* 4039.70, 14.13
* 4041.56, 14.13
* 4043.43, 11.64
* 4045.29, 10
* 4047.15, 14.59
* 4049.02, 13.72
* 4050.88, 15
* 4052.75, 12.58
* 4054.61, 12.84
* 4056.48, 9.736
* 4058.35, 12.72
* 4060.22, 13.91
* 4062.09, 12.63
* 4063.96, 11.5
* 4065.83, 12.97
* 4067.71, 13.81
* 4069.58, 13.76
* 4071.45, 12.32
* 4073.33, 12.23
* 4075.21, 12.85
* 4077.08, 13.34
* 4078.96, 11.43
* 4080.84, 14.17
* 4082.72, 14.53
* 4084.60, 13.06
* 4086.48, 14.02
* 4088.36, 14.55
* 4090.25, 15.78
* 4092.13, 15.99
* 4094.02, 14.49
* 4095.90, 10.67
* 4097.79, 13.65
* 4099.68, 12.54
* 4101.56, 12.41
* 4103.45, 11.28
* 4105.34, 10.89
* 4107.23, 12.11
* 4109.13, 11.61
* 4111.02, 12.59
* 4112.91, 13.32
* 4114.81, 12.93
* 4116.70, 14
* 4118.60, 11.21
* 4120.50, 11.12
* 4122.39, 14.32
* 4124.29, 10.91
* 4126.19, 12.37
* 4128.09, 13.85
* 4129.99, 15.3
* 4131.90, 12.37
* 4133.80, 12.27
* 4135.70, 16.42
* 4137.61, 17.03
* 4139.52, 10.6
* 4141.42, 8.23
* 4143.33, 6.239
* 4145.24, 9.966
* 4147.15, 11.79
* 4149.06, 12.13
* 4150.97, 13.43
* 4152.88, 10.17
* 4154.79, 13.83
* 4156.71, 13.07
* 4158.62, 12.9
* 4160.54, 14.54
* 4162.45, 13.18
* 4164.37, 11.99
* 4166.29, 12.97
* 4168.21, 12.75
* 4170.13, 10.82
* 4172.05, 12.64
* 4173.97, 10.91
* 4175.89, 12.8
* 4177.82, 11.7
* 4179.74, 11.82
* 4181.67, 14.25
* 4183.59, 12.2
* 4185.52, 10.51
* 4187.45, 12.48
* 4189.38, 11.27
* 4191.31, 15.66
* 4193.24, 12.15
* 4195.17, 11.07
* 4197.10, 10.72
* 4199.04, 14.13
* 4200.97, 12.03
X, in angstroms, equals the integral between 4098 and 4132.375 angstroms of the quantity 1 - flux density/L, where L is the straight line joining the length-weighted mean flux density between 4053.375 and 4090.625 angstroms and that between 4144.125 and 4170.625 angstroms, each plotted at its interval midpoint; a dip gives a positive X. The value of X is 0.5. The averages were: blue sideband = 13.1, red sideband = 12.4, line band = 12.5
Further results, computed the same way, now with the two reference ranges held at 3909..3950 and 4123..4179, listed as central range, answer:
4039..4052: -3.78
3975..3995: -3.31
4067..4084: -3.56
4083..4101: -4.30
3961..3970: 3.12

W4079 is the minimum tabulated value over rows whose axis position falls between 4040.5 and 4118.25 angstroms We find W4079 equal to 9.736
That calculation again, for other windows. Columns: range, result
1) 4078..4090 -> 11.43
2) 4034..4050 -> 10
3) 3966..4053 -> 4.492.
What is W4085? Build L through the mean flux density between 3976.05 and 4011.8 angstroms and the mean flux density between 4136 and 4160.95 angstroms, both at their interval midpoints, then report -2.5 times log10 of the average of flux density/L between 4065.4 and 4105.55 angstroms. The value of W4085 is -0.123 mag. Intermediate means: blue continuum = 11.8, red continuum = 11.9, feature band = 13.3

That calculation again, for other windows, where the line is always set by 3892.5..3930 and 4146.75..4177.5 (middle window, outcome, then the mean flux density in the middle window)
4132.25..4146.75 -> 0.059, 11.6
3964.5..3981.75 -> 0.424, 7.04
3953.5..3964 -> 0.168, 8.77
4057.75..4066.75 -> -0.123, 12.8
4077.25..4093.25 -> -0.212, 14.1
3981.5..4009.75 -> -0.122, 11.9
